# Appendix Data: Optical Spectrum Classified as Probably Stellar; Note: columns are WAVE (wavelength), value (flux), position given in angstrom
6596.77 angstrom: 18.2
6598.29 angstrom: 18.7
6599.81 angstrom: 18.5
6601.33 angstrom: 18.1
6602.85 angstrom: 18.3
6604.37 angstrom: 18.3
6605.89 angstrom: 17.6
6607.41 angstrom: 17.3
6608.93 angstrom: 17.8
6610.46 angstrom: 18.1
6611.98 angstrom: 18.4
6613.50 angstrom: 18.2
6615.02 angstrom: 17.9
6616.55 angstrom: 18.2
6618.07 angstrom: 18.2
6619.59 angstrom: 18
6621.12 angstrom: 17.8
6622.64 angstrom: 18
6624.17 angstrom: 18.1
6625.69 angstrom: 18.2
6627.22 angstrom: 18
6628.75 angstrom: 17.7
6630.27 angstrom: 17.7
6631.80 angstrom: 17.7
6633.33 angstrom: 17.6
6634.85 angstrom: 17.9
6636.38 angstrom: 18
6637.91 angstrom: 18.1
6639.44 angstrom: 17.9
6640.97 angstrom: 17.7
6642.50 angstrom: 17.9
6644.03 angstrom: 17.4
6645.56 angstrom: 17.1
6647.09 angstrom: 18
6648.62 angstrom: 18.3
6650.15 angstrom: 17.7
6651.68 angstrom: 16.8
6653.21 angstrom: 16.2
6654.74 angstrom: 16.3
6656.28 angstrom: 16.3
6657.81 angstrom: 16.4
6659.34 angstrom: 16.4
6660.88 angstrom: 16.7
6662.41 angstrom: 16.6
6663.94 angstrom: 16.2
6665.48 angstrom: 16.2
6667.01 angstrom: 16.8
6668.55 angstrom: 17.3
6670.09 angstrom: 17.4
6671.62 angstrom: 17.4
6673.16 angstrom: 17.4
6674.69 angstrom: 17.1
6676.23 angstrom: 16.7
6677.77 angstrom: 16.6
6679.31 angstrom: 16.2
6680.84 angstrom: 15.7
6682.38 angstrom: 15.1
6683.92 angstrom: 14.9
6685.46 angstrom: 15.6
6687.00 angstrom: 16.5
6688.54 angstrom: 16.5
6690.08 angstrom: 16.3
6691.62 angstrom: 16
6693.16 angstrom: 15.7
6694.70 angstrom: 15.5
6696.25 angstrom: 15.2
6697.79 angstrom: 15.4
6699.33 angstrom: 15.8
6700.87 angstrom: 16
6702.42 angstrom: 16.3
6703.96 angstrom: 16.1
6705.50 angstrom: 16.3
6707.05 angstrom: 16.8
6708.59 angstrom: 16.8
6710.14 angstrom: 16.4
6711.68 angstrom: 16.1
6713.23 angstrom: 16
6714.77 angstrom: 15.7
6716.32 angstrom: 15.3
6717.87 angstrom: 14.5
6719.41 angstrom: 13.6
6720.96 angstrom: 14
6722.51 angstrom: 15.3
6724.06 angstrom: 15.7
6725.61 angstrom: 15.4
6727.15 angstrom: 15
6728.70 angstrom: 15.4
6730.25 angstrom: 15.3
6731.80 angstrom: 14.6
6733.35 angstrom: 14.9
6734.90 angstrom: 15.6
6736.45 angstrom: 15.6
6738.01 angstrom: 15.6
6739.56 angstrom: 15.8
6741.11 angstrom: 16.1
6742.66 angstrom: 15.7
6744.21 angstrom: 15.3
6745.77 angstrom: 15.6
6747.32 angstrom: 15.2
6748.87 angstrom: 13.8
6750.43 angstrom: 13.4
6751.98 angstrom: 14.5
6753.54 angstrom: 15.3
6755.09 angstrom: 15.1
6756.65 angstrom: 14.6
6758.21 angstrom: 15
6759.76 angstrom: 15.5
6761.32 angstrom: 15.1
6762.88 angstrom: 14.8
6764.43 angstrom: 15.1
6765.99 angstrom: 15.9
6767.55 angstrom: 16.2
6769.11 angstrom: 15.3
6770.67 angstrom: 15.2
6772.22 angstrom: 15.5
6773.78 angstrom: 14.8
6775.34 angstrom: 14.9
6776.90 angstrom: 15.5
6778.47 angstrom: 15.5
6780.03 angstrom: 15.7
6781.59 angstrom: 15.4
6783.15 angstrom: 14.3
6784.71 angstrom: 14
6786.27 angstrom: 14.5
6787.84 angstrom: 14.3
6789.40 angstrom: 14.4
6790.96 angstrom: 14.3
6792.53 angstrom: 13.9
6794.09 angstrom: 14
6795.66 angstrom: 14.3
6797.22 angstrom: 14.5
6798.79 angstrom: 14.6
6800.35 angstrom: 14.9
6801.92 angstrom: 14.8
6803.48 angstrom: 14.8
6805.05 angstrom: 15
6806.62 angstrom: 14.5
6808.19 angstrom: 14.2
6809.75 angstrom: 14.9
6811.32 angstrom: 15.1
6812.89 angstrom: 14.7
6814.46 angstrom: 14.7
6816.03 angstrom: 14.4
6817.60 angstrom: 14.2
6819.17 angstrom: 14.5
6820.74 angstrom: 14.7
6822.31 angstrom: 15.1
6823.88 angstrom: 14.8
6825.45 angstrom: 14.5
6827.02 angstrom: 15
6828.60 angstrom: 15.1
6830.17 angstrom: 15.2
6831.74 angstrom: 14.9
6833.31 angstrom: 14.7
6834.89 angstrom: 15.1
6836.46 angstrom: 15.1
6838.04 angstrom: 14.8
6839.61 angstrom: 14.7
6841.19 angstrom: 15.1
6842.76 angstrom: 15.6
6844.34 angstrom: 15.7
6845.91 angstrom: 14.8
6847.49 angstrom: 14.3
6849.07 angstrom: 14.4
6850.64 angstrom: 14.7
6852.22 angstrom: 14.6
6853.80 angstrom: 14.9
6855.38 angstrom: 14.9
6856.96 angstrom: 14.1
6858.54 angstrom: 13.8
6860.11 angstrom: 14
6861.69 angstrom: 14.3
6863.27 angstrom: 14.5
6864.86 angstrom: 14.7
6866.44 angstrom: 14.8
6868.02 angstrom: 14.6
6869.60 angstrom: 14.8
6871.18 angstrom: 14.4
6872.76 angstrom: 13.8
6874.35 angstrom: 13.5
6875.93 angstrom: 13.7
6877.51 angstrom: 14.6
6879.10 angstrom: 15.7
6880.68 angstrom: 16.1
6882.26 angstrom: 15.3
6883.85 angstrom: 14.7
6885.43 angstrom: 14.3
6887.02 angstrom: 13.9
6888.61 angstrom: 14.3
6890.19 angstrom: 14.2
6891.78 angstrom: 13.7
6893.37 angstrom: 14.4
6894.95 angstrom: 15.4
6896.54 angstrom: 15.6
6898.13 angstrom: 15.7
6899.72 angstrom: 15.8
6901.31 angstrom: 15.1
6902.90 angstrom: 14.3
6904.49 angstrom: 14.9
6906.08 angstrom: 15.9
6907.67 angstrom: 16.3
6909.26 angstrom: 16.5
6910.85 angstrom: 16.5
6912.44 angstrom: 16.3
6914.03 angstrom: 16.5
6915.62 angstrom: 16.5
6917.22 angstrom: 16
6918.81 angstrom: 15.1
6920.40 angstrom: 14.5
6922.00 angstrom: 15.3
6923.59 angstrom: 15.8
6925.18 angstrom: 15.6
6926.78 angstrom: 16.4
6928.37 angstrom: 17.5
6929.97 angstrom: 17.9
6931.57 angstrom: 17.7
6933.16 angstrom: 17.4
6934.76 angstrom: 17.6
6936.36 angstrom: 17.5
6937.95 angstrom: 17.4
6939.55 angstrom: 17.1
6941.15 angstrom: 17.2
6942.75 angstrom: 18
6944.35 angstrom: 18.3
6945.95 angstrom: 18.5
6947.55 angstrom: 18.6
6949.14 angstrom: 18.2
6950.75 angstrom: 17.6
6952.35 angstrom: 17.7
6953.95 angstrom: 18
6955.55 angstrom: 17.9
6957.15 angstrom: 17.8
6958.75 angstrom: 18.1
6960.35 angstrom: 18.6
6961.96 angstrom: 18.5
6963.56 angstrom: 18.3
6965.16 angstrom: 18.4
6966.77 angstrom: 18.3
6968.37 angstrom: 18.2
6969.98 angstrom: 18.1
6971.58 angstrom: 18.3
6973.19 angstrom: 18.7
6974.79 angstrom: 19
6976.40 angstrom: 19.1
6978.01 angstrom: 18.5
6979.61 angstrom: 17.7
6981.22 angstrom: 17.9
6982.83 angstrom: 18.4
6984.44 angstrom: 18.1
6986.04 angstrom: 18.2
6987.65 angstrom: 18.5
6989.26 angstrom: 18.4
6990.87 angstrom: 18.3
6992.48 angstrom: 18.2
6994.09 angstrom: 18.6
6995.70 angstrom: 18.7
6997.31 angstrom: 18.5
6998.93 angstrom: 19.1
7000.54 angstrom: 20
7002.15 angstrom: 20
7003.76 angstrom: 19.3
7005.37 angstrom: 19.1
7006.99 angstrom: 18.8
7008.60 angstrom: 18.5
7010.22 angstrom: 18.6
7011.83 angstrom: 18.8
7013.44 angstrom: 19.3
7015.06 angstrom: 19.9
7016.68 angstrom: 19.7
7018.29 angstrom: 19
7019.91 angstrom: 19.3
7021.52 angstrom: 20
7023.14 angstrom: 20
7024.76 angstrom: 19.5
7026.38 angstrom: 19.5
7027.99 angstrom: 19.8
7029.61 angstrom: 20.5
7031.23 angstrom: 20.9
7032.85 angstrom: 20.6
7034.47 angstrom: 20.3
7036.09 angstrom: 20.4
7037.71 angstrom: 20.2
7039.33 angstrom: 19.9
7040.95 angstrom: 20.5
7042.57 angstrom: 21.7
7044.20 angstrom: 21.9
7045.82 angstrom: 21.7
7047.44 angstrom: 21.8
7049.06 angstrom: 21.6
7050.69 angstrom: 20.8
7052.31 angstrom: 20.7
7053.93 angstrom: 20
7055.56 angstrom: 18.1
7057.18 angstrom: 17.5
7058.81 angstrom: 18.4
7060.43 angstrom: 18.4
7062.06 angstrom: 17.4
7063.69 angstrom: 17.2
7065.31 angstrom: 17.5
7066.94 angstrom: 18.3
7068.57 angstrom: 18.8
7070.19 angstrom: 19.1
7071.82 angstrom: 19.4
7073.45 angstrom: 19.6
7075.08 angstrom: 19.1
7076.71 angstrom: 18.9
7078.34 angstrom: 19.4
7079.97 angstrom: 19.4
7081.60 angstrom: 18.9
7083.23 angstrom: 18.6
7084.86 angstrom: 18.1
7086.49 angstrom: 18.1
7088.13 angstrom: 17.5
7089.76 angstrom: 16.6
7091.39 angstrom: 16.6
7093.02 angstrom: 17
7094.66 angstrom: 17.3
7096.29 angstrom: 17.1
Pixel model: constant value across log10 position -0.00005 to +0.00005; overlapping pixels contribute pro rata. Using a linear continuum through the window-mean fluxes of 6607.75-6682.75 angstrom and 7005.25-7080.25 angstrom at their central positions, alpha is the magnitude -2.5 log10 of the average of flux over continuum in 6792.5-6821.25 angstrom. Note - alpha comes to 0.244 mag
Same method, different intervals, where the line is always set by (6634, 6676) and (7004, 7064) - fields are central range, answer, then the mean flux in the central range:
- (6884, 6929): 0.220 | 15.4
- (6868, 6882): 0.266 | 14.6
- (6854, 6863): 0.284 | 14.3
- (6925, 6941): 0.108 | 17.3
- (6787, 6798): 0.261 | 14.2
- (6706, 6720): 0.119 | 15.7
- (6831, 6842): 0.228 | 14.9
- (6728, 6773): 0.172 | 15.2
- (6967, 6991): 0.058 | 18.4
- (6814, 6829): 0.239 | 14.7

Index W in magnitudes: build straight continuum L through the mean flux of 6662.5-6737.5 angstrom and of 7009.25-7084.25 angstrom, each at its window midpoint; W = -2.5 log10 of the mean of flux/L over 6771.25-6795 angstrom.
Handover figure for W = 0.140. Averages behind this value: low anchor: 15.9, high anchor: 19.6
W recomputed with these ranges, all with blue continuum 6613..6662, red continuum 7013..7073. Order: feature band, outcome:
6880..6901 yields 0.261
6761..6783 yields 0.191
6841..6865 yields 0.266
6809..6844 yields 0.241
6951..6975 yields 0.061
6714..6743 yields 0.186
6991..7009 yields 0.030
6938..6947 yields 0.082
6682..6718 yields 0.129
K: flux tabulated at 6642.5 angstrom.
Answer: 17.9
